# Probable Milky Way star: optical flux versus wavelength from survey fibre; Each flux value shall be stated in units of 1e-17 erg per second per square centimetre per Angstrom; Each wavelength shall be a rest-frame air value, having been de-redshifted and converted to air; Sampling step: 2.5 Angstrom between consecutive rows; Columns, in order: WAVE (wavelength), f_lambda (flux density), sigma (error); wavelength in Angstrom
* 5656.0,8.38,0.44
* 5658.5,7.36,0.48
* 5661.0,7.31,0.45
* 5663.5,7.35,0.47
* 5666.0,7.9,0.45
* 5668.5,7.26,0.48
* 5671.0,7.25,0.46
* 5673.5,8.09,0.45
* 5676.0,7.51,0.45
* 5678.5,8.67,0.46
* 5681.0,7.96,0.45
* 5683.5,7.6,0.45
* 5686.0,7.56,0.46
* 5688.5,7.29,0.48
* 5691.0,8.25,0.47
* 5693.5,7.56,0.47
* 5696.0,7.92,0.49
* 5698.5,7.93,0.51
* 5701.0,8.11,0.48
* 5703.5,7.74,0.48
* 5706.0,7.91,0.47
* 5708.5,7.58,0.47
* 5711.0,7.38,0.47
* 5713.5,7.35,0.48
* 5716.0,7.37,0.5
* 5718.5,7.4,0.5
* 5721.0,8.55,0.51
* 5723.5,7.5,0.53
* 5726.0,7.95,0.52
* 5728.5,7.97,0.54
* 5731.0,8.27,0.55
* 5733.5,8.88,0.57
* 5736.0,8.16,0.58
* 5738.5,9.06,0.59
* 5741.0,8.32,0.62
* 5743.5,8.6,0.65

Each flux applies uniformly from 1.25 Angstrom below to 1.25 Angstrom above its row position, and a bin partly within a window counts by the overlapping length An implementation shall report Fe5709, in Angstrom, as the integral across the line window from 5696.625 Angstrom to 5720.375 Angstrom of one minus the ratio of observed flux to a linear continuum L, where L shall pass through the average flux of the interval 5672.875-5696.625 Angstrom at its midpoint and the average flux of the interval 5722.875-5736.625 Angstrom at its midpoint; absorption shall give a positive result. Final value 1.0 Angstrom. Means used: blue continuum 7.83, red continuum 8.15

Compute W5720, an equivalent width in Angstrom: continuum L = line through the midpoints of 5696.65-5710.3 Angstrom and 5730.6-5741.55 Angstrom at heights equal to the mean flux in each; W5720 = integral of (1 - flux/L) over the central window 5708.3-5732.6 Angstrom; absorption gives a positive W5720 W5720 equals 1.4 Angstrom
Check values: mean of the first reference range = 7.84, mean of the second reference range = 8.57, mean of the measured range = 7.76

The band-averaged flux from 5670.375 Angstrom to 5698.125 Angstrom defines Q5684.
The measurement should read 7.8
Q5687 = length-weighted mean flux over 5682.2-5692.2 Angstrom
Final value 7.67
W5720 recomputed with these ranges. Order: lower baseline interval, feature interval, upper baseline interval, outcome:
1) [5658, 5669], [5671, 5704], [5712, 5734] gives -0.9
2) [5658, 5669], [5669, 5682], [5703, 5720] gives -0.7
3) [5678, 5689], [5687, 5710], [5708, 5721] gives -0.4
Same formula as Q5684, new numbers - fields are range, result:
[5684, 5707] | 7.8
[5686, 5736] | 7.84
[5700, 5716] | 7.65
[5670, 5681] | 7.9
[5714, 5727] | 7.73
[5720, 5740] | 8.29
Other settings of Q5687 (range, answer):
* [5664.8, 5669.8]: 7.57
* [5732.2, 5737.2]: 8.52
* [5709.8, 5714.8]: 7.36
